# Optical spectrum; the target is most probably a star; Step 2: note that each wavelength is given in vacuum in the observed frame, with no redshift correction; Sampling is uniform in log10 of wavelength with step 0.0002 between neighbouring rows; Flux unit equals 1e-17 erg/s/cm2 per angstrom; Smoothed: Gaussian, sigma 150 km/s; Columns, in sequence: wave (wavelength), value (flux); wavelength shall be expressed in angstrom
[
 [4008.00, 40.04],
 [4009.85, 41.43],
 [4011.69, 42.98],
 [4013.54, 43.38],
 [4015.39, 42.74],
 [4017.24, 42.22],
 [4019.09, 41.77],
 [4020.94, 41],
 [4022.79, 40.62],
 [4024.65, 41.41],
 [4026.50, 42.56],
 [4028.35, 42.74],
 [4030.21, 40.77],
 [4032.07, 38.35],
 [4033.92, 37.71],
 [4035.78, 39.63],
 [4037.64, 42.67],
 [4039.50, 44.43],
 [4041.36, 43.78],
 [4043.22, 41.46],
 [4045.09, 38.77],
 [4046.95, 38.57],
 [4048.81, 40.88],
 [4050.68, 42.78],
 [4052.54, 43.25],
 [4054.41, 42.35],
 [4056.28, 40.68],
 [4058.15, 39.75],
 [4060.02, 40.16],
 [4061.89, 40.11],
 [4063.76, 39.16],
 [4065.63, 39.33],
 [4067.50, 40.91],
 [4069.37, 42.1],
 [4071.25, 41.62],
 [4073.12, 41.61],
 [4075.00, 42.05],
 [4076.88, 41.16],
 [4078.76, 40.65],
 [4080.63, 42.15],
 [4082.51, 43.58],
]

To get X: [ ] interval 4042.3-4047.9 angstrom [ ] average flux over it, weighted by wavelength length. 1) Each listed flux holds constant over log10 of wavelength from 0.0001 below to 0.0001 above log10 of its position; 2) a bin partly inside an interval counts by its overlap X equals 39.6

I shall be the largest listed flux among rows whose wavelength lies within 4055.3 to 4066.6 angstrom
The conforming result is 40.68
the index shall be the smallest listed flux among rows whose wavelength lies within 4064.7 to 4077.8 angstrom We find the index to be 39.33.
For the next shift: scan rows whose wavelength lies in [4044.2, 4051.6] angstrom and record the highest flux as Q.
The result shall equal 42.78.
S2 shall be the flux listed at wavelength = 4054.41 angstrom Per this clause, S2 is 42.35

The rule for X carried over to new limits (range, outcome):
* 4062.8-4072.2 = 40.7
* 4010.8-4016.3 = 43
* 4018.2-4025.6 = 41.2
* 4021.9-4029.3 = 41.8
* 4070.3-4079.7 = 41.4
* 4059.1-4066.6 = 39.7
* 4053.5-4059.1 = 40.9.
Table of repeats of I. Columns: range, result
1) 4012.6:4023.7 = 43.38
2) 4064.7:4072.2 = 42.1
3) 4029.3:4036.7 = 40.77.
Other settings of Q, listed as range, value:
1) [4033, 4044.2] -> 44.43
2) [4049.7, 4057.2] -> 43.25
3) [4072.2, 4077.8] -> 42.05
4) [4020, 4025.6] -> 41.41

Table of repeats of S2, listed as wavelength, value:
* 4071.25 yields 41.62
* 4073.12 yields 41.61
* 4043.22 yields 41.46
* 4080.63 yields 42.15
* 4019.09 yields 41.77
